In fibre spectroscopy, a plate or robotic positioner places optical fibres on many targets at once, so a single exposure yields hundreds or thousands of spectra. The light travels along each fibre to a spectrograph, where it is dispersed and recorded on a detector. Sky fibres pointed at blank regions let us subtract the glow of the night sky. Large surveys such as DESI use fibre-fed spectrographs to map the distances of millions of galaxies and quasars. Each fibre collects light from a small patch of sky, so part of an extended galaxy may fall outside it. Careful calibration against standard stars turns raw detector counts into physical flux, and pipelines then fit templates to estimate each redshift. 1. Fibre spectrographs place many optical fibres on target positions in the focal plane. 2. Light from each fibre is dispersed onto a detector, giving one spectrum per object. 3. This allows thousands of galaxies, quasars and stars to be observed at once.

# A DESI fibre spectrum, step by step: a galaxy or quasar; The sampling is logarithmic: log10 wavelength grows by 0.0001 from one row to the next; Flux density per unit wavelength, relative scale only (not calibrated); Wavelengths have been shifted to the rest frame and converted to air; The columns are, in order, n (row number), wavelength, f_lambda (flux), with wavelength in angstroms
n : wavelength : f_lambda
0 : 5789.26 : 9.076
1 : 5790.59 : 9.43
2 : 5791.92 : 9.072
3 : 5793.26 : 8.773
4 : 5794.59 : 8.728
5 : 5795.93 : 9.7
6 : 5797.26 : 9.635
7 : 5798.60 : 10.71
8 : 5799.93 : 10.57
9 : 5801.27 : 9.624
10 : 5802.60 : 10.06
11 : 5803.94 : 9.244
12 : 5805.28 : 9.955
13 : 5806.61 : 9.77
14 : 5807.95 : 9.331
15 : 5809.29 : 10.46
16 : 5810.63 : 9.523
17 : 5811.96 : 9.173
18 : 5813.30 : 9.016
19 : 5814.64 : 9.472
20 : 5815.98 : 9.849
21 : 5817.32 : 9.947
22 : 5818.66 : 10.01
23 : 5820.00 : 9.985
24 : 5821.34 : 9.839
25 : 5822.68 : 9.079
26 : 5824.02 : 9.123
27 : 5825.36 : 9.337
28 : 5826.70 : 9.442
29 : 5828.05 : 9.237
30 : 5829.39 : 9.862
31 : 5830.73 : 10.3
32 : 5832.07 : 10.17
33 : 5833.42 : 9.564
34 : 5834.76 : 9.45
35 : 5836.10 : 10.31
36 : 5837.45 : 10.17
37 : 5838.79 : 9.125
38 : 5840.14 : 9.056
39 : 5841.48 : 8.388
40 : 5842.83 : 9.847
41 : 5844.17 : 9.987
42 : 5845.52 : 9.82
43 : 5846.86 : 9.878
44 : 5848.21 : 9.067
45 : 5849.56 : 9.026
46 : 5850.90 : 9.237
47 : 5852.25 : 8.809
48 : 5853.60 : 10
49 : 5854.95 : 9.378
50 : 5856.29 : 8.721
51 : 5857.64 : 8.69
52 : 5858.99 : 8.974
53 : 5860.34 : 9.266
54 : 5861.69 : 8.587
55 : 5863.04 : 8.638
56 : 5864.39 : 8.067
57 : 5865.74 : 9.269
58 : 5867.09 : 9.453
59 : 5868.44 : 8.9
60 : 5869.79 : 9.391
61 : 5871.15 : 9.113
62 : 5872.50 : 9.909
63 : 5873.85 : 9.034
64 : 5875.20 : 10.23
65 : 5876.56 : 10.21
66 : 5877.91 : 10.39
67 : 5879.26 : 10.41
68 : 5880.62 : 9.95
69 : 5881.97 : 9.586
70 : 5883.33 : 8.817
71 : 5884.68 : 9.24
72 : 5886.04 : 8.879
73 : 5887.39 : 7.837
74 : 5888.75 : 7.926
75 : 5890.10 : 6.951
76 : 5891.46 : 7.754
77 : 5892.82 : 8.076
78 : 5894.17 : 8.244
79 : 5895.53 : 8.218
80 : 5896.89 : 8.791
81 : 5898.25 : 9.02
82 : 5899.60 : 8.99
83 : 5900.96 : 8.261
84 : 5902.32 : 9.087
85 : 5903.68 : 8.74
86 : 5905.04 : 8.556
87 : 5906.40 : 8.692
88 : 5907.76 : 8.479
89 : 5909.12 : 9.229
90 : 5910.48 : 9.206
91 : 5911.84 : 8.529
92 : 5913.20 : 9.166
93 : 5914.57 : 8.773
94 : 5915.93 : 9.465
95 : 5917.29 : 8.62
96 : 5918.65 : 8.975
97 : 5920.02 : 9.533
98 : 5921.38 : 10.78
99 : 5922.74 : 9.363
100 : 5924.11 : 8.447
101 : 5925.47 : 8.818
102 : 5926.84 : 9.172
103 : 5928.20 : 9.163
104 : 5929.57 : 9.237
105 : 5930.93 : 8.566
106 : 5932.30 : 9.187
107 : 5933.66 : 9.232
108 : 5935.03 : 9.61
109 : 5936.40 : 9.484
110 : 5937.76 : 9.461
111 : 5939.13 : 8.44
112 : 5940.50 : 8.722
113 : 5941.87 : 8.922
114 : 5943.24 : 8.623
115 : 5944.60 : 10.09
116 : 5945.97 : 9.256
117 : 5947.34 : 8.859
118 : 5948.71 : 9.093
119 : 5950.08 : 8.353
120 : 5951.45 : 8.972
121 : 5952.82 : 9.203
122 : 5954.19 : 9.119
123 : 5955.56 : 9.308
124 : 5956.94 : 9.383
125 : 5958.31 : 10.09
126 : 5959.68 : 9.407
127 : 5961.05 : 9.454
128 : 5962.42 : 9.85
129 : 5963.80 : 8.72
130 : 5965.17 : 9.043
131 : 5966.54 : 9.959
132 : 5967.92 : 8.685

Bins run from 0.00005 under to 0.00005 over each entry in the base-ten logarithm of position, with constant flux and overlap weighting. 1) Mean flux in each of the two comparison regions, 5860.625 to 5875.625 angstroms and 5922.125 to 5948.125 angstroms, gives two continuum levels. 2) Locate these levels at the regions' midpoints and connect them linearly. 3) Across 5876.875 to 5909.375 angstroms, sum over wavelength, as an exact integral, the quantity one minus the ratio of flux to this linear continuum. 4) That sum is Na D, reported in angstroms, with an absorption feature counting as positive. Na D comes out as 1.2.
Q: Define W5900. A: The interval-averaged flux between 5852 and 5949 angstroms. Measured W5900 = 9.02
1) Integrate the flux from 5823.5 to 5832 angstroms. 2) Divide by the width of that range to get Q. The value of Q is 9.6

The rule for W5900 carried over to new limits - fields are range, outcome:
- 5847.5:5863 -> 9.05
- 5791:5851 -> 9.6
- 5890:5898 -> 8.13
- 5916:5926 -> 9.24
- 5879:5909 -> 8.64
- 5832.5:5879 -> 9.37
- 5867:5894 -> 9.08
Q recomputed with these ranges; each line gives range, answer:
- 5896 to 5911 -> 8.81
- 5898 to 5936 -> 9.04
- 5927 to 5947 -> 9.14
